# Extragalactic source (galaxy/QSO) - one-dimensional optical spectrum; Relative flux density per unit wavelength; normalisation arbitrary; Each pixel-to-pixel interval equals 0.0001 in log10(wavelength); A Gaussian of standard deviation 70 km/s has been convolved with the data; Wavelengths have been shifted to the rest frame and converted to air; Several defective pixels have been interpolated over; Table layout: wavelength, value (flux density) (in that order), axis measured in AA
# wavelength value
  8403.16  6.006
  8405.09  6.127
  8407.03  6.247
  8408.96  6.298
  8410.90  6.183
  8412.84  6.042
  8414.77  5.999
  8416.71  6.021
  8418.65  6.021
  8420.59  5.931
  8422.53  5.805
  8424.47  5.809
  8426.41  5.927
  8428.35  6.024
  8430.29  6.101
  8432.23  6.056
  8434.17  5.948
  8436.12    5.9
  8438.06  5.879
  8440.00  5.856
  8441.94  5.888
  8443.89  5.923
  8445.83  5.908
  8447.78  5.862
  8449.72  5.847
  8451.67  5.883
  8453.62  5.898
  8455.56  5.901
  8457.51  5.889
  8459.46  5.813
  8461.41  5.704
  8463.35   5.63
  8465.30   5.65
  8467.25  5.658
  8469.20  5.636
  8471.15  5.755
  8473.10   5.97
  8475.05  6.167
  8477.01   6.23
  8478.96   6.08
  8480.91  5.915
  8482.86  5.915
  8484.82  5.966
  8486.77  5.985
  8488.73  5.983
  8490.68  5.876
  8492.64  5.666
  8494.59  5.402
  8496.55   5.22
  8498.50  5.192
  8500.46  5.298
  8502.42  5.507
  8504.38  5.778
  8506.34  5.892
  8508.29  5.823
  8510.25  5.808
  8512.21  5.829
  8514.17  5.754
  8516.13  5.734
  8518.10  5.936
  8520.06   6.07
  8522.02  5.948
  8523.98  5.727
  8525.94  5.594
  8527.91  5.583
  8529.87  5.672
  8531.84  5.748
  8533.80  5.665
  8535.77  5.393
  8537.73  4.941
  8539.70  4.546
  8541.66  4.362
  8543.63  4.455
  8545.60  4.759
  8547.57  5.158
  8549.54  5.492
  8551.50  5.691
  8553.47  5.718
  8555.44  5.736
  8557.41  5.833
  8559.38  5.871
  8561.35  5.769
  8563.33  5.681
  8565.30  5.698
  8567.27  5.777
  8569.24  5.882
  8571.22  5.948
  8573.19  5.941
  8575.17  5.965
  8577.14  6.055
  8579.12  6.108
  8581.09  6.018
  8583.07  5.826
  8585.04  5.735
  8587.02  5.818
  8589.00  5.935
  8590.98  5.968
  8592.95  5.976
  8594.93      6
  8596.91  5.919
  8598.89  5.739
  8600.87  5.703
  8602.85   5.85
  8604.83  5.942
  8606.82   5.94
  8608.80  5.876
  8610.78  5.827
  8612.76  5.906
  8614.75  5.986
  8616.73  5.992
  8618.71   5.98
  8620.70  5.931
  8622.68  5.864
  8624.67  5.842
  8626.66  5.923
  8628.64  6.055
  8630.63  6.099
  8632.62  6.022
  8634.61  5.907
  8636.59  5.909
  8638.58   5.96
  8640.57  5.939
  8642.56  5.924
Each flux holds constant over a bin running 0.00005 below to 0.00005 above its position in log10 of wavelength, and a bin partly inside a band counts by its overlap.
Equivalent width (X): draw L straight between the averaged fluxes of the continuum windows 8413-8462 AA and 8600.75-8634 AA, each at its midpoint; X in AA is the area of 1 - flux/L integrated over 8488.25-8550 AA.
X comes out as 4.5 AA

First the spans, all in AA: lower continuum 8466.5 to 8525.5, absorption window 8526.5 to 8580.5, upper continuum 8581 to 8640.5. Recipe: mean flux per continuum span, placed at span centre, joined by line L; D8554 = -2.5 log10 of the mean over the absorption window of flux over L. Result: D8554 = 0.06 mag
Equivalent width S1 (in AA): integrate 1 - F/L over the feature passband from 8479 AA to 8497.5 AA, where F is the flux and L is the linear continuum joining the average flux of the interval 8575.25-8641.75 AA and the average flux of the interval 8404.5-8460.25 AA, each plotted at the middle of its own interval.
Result 0.5 AA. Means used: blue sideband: 5.96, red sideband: 5.93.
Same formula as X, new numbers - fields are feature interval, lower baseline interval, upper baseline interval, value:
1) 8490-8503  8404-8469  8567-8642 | 1.1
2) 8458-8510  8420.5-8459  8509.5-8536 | 0.6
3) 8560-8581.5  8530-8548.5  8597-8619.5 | -1.9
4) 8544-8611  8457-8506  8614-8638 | 1.2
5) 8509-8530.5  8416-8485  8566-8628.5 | 0.4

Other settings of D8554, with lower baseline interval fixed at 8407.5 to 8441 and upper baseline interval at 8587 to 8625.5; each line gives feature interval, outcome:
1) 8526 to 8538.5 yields 0.080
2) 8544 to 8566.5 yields 0.071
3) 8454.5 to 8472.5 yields 0.042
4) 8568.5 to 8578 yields -0.007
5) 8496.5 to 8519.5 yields 0.052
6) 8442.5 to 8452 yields 0.018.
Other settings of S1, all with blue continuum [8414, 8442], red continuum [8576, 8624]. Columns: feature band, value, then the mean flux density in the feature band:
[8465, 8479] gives 0.1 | 5.89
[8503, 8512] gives 0.2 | 5.81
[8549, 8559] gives 0.4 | 5.72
